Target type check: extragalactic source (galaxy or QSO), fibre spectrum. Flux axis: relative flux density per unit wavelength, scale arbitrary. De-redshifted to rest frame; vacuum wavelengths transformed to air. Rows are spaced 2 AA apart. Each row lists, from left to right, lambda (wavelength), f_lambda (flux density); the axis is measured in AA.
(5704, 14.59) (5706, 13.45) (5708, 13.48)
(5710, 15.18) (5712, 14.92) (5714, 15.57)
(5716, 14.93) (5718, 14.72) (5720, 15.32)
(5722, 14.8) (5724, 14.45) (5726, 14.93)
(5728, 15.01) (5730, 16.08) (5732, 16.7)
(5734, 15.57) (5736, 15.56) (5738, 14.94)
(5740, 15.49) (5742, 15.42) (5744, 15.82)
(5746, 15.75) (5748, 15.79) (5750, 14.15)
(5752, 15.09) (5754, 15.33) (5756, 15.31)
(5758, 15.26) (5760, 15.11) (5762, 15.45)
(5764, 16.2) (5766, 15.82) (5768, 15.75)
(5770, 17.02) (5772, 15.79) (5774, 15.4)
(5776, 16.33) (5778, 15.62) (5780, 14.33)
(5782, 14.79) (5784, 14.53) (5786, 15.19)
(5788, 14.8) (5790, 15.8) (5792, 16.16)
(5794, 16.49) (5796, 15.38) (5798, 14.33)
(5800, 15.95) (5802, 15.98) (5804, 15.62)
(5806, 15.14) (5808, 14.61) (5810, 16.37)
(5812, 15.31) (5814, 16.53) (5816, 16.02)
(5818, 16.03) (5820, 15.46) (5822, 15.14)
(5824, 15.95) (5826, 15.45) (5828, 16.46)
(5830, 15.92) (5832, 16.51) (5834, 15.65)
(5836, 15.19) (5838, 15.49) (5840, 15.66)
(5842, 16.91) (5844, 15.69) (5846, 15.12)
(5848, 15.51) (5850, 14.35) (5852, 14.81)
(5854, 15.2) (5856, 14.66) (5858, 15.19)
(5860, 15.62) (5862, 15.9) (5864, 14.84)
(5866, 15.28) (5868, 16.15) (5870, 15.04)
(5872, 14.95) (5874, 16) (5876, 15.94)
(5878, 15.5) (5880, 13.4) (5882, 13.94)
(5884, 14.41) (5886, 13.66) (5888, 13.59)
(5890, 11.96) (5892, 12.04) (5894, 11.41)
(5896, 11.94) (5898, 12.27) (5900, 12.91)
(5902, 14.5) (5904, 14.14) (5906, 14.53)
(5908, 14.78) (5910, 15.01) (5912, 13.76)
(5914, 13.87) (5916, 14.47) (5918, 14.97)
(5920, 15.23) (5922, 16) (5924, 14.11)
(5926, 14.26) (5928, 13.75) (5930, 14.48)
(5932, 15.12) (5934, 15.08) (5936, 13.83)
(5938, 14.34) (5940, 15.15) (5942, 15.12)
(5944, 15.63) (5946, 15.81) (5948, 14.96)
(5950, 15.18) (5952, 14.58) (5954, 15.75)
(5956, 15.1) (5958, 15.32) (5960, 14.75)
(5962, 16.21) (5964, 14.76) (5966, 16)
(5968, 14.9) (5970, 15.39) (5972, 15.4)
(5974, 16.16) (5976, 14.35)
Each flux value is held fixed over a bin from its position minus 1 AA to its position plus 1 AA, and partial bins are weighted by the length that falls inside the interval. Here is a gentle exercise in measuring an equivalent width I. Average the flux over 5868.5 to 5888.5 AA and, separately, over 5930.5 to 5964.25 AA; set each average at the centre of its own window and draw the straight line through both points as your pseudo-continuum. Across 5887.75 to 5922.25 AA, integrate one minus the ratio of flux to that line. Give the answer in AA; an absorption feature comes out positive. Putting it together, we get 2.7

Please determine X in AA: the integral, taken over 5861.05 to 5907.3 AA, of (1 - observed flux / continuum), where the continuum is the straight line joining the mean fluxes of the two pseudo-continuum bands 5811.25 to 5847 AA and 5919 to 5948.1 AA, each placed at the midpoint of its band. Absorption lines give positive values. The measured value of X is 3.65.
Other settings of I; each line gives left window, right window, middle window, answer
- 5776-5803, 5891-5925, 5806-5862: -2.92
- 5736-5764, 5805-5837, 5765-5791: 0.03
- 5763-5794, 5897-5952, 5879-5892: 1.28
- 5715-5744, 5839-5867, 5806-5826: -0.45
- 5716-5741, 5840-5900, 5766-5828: -2.83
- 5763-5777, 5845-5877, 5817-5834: -0.30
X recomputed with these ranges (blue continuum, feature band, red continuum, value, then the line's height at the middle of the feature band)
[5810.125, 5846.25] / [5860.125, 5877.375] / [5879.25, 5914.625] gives -1.3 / 14.4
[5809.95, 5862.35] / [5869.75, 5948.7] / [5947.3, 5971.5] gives 5.7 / 15.4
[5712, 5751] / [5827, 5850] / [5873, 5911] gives -2.4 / 14.3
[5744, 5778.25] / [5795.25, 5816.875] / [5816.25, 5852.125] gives 0.1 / 15.6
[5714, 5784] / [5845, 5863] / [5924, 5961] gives 0.0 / 15.1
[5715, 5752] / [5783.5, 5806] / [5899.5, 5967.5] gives -0.5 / 15.2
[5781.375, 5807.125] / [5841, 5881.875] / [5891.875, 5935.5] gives -1.7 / 14.7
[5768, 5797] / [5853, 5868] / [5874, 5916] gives -1.0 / 14.3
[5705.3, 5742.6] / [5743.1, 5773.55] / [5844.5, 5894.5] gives -1.2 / 15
